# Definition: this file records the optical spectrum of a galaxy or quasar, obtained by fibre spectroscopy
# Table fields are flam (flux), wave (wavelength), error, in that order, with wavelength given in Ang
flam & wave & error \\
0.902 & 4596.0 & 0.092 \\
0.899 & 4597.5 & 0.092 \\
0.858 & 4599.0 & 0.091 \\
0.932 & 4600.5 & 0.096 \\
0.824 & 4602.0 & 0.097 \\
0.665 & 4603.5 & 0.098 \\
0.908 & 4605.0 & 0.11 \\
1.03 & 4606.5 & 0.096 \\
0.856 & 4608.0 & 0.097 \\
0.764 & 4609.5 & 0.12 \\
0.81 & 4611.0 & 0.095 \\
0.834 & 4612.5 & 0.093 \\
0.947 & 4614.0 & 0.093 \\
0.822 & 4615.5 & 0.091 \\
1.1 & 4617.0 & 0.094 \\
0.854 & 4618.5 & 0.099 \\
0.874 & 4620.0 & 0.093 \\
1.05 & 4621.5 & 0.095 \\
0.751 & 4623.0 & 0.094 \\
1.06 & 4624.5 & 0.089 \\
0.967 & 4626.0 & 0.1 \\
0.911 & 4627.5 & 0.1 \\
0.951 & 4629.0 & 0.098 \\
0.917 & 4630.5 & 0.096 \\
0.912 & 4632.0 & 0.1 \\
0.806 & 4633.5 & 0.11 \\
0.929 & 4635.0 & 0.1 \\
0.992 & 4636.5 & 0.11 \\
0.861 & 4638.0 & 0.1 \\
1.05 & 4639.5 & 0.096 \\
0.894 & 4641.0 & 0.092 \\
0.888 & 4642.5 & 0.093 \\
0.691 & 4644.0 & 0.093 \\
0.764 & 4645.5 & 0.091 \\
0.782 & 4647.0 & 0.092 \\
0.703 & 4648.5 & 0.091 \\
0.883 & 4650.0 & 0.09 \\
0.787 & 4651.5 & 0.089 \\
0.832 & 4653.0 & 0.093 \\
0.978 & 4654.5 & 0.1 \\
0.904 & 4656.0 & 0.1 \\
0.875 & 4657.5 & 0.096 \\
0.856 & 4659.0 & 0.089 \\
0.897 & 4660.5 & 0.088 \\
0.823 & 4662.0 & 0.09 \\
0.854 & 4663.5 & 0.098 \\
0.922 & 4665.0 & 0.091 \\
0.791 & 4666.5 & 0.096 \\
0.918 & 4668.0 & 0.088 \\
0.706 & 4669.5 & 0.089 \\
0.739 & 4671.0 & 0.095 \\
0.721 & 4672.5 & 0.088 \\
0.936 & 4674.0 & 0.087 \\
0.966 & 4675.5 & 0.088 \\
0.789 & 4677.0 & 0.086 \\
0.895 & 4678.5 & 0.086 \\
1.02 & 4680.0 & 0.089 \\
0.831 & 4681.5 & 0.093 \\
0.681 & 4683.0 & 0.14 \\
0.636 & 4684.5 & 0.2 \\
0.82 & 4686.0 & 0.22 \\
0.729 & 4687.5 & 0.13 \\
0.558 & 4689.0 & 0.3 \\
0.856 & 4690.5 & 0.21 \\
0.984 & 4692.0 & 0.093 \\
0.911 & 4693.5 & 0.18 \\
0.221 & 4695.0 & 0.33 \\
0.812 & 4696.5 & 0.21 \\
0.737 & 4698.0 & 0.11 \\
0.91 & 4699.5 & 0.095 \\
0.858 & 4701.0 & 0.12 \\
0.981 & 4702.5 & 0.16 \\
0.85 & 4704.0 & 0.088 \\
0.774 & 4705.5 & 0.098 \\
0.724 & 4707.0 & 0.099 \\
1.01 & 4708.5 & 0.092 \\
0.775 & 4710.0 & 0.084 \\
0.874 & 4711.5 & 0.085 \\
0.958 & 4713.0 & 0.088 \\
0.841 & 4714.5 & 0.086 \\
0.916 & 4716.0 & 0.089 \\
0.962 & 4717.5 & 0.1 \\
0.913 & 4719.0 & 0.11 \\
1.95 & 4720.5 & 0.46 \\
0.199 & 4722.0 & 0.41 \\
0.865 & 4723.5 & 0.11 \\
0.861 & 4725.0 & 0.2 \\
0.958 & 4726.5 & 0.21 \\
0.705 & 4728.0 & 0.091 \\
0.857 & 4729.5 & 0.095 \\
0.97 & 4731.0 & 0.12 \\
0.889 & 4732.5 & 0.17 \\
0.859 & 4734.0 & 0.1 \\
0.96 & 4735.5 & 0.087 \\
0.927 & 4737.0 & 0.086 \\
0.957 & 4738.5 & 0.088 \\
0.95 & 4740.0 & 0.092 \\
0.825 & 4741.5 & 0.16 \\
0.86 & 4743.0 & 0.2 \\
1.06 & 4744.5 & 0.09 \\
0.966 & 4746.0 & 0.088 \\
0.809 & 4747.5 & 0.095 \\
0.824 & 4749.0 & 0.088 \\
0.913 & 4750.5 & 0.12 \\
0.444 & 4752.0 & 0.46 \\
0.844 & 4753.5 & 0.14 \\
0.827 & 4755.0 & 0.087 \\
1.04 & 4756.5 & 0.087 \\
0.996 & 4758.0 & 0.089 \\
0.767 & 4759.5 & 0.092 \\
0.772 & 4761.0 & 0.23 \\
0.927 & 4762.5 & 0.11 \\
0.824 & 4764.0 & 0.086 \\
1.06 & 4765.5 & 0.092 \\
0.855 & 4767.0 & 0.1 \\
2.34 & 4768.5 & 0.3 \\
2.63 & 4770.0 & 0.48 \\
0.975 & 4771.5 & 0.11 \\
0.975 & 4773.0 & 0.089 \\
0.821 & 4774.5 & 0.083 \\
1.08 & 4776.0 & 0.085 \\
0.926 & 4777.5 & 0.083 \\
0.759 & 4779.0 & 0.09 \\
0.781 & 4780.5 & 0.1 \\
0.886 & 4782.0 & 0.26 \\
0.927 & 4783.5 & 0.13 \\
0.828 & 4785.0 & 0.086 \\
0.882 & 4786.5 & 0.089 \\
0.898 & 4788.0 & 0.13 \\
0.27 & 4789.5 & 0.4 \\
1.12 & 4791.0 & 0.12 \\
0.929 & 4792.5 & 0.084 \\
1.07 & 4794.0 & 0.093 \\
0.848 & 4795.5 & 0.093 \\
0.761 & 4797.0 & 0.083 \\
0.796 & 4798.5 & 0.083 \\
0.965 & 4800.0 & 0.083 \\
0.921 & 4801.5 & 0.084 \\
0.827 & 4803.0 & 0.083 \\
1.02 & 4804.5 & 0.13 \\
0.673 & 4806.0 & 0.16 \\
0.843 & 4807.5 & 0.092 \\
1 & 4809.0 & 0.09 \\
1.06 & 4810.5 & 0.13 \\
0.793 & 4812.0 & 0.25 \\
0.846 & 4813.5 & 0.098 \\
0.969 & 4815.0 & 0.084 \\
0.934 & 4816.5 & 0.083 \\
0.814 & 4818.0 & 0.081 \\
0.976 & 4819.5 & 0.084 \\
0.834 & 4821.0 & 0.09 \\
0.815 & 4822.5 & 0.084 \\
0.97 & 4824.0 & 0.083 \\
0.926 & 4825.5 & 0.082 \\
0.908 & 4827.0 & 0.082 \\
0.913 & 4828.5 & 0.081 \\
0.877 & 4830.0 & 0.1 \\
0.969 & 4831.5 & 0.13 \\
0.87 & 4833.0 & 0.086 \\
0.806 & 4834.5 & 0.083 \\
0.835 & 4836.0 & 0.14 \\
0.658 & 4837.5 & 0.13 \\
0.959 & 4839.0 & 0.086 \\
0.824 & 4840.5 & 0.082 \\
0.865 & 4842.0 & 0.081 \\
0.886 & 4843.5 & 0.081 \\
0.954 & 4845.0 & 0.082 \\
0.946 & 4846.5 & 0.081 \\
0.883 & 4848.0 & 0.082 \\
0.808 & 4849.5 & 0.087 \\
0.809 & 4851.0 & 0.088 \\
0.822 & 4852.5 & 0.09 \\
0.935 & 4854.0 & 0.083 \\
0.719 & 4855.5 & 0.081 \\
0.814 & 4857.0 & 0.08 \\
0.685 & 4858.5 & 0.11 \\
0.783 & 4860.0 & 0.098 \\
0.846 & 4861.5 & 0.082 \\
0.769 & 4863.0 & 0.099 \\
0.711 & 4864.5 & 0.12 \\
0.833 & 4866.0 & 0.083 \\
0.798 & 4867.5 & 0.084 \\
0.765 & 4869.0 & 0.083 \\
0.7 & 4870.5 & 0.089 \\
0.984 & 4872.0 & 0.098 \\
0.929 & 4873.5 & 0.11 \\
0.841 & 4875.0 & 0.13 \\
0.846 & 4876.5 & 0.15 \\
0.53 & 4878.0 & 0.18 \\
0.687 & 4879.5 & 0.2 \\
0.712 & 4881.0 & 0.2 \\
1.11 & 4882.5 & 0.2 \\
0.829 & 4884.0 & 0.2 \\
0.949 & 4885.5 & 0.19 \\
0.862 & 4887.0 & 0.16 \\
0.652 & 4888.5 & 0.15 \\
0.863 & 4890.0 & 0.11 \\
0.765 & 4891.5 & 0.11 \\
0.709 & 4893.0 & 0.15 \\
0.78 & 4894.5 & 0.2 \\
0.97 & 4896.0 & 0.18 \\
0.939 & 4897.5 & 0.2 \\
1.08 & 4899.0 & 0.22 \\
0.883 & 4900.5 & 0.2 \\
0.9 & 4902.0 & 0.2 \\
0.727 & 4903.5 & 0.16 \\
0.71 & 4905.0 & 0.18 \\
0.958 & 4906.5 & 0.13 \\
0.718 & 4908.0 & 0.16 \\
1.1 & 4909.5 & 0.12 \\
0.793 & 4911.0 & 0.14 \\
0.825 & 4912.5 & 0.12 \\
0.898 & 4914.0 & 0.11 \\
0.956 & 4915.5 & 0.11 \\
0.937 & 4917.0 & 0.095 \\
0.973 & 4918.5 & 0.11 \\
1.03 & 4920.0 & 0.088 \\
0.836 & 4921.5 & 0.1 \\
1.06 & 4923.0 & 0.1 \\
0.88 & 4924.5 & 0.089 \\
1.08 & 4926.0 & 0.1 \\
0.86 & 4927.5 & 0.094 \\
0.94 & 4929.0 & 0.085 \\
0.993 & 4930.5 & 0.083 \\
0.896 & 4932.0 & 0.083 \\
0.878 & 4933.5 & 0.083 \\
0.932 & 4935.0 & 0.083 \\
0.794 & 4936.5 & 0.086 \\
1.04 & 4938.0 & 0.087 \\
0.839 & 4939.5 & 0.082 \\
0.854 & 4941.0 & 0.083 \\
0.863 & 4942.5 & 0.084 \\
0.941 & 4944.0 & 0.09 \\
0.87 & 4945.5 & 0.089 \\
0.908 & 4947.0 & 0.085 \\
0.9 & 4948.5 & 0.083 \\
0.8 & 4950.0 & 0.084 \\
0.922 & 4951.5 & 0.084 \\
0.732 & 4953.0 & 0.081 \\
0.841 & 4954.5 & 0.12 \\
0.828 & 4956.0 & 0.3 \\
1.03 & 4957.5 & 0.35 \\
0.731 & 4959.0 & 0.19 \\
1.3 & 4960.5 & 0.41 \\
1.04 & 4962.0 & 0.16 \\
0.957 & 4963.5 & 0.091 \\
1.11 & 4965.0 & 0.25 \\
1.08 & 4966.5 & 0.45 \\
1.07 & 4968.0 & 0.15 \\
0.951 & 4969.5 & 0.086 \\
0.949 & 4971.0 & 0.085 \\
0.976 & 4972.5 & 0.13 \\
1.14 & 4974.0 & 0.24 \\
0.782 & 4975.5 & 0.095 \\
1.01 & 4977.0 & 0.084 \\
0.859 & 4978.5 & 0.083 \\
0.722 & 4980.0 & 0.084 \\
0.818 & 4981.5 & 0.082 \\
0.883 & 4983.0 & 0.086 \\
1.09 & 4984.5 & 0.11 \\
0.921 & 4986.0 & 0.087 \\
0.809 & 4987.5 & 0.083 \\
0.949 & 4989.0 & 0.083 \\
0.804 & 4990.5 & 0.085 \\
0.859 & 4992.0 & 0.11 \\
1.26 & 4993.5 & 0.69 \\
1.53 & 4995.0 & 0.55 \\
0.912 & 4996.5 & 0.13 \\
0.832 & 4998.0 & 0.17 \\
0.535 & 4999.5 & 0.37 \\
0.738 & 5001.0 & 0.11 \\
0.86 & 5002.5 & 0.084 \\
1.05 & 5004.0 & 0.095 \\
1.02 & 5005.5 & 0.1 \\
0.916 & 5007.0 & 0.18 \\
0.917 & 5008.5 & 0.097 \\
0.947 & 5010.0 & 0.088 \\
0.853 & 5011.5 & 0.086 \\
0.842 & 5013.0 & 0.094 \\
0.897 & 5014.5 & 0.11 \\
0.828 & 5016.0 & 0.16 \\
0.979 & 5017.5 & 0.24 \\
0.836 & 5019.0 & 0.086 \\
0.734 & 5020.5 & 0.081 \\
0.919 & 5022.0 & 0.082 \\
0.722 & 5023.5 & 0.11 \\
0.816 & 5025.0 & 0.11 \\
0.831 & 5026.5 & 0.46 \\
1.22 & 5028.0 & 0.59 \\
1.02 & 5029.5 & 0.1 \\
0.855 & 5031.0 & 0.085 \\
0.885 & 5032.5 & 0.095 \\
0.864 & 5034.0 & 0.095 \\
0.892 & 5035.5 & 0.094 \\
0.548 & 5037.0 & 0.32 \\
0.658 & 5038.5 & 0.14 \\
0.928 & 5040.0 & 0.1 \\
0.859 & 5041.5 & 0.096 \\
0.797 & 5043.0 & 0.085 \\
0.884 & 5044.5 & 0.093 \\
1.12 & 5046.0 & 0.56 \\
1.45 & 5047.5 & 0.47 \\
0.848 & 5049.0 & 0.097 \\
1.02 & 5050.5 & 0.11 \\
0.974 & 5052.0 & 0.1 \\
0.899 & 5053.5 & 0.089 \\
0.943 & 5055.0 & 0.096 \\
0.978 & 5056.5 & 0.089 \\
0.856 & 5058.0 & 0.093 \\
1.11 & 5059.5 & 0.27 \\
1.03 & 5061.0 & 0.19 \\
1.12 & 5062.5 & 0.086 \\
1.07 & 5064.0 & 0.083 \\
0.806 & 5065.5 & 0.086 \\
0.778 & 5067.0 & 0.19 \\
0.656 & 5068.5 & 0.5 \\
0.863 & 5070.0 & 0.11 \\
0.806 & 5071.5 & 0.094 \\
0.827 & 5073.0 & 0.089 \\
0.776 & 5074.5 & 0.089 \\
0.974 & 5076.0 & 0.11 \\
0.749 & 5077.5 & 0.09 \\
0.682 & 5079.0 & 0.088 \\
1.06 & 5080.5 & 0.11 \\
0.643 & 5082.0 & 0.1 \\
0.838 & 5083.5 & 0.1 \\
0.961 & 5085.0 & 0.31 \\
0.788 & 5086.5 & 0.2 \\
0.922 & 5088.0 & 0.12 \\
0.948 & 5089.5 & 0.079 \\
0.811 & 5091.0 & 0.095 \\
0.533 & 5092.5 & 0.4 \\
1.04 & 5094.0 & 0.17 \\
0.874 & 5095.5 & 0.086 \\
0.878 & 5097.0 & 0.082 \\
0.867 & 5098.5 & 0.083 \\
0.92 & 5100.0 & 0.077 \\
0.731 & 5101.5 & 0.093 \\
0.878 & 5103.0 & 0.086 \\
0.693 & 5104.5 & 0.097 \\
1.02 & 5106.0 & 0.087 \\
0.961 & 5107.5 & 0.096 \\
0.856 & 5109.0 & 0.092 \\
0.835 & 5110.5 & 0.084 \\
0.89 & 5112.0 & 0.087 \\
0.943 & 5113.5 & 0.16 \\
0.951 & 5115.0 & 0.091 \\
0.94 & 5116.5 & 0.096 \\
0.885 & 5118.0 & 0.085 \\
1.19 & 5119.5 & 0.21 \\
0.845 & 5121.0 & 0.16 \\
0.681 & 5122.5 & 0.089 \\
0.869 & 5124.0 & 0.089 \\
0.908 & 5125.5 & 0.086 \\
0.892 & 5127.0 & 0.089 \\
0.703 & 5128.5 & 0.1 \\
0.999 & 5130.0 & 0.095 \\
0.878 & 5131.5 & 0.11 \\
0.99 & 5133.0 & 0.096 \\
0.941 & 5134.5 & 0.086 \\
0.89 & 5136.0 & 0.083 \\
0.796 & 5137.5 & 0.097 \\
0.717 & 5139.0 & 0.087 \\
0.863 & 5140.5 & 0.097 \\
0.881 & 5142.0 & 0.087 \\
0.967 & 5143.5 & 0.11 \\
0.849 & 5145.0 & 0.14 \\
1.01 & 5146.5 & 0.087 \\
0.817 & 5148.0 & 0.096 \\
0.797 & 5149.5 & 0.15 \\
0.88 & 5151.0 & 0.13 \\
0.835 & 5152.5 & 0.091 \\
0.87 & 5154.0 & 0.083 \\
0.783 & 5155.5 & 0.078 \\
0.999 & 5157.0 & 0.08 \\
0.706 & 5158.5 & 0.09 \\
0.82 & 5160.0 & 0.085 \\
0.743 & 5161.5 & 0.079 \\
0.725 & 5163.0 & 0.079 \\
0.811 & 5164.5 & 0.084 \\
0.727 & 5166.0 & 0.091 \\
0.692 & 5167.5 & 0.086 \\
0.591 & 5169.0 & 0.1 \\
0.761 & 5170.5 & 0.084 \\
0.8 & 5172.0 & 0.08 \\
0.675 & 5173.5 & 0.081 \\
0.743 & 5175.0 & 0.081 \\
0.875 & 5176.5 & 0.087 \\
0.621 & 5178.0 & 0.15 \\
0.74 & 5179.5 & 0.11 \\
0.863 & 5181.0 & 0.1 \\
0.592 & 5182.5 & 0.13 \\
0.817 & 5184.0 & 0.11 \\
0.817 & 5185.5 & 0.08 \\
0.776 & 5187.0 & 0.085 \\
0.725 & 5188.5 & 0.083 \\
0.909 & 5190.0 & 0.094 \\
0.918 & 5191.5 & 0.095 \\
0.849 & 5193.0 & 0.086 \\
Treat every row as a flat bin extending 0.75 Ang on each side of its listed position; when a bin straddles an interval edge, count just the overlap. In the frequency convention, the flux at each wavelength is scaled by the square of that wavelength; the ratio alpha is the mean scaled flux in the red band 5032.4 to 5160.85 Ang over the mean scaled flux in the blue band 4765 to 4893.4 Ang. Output 1.1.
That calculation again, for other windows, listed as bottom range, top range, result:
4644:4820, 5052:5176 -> 1.12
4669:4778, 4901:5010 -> 1.12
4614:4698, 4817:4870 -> 1.08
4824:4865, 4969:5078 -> 1.15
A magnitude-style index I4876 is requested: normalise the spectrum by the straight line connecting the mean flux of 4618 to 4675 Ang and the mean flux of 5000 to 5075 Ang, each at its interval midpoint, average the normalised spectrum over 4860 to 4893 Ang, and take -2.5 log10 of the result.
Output 0.10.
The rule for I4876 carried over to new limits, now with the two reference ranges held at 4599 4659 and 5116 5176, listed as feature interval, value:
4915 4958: -0.07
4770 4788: -0.12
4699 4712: 0.02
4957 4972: -0.20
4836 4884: 0.05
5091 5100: 0.00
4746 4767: 0.02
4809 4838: -0.03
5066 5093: 0.04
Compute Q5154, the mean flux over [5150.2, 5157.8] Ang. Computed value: 0.872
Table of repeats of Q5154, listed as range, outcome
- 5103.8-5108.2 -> 0.893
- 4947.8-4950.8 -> 0.85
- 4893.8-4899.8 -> 0.943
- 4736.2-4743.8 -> 0.905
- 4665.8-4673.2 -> 0.775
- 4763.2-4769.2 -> 1.26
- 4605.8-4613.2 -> 0.858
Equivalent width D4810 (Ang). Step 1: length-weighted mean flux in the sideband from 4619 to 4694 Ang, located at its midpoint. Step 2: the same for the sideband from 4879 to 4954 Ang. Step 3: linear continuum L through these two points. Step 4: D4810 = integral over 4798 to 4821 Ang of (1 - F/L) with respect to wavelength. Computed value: -0.6 Ang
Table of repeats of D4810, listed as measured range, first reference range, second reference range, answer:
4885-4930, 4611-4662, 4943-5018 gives 1.6 Ang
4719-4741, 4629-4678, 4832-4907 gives -1.9 Ang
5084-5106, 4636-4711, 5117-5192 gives -0.7 Ang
